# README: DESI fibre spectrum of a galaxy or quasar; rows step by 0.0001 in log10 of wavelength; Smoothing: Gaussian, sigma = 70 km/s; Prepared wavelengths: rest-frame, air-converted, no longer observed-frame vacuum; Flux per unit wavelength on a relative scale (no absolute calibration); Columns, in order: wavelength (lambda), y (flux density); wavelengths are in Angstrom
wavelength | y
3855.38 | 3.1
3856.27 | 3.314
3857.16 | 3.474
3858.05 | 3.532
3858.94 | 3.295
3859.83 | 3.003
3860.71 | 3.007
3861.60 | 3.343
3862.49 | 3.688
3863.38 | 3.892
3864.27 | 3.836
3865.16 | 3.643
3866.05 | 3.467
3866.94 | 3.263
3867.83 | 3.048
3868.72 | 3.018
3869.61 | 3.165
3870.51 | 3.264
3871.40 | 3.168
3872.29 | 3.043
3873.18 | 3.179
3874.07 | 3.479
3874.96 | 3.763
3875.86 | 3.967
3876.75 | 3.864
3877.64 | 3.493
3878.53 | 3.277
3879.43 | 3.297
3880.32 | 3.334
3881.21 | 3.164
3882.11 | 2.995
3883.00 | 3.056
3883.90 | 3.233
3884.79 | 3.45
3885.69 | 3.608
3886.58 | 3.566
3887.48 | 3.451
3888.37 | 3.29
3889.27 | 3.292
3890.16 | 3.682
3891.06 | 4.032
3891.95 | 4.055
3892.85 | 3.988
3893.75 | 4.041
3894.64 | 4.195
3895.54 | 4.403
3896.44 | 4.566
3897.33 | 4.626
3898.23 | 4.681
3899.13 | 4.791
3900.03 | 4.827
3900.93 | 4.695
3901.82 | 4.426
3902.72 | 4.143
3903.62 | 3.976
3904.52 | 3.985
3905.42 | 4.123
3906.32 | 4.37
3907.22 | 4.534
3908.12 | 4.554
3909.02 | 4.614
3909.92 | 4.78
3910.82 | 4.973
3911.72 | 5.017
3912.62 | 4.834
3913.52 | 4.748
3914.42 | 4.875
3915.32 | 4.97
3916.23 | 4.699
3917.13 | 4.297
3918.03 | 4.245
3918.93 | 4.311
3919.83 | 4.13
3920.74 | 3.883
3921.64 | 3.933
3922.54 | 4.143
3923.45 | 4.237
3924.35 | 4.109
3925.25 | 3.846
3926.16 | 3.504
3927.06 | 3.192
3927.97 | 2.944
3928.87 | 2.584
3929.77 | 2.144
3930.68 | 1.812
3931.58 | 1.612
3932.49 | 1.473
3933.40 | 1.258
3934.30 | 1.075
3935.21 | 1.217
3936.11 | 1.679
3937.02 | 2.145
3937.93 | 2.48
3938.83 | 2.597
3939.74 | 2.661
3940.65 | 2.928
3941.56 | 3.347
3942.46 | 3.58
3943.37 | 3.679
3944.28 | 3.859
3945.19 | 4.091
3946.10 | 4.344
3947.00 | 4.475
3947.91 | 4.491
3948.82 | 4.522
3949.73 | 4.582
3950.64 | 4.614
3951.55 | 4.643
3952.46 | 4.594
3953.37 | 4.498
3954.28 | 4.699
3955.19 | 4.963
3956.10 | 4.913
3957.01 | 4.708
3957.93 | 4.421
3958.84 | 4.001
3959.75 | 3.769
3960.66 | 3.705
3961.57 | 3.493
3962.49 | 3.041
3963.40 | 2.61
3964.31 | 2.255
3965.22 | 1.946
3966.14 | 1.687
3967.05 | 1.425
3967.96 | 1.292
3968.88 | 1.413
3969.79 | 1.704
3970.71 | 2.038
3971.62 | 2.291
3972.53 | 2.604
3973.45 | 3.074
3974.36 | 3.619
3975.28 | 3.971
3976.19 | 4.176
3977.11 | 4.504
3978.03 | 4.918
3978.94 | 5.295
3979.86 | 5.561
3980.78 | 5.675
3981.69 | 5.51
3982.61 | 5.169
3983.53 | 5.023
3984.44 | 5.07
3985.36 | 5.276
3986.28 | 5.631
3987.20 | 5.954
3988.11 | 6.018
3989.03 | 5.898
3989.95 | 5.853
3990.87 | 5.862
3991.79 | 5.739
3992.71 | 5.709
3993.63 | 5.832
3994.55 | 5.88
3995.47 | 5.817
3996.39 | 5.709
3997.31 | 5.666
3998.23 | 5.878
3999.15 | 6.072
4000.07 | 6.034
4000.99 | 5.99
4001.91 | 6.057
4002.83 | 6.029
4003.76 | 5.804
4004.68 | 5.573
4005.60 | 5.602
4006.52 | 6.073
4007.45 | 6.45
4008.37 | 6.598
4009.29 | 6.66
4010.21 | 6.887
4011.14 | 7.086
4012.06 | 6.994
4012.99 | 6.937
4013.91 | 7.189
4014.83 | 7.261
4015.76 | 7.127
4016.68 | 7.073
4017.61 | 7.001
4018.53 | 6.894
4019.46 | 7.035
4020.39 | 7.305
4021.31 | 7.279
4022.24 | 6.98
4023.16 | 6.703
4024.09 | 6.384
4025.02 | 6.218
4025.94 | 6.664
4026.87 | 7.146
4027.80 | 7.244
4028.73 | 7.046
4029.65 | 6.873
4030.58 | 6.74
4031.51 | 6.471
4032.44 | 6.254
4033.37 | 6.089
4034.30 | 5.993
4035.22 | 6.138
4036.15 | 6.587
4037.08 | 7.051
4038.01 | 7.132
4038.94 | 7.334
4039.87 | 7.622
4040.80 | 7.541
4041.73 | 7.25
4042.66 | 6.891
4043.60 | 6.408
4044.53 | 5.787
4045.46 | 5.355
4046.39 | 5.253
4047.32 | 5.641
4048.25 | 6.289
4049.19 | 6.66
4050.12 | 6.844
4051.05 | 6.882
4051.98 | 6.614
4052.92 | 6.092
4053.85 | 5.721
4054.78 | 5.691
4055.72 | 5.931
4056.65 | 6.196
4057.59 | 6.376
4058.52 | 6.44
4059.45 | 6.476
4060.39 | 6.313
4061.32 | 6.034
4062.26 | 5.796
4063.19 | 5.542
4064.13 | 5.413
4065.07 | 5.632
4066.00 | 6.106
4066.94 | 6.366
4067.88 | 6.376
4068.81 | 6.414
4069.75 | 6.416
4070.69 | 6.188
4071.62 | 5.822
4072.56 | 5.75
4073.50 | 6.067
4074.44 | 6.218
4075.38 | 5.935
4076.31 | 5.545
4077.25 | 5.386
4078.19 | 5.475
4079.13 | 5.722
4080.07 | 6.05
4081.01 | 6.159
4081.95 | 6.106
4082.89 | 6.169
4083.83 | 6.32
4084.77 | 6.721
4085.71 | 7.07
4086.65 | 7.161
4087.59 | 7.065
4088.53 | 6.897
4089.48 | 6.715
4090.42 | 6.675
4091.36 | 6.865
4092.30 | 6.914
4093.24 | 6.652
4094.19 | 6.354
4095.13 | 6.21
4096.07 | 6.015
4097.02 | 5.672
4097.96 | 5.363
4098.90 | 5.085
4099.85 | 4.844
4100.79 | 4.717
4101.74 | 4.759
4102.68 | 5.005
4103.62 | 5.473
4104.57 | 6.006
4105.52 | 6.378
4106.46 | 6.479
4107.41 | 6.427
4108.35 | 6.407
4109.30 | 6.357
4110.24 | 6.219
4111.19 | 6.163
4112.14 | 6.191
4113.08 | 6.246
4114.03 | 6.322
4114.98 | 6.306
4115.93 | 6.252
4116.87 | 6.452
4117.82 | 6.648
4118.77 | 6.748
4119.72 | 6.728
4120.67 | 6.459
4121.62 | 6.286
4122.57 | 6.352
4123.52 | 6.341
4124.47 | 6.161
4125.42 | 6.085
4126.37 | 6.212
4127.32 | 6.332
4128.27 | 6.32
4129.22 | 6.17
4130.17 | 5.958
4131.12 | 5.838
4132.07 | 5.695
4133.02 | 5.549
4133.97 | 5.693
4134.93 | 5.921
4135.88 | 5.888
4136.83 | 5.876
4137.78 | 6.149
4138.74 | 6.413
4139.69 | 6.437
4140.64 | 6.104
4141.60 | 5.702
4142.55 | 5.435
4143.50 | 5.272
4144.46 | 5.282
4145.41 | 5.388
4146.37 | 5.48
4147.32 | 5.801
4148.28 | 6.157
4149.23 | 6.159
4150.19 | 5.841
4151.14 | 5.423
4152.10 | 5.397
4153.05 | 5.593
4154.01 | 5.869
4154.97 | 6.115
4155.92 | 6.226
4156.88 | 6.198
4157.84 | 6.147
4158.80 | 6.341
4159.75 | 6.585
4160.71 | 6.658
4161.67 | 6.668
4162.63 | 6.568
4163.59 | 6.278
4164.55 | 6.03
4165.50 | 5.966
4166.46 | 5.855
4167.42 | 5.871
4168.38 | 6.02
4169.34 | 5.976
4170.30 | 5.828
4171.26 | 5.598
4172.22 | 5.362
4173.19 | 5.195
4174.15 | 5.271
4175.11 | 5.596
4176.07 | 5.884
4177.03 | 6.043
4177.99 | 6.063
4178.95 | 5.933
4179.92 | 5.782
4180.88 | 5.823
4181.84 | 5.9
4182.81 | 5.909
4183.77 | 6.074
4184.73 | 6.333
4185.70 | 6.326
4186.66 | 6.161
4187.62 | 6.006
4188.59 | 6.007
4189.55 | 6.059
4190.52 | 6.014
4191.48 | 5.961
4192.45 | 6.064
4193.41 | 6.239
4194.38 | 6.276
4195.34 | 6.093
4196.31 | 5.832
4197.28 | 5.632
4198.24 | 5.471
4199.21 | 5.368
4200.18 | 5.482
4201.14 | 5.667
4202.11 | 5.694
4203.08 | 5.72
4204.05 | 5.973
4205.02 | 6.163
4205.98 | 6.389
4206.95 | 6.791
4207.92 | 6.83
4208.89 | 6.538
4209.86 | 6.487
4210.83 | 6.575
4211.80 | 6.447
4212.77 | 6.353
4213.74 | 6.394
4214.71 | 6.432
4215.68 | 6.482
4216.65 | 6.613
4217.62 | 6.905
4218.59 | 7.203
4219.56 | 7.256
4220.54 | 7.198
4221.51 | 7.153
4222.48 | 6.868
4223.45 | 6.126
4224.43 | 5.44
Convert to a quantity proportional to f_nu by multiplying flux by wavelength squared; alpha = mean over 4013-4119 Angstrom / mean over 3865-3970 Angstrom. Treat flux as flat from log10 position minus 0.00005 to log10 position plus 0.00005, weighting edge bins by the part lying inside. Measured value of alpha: 1.9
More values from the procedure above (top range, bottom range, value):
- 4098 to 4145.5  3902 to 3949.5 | 1.82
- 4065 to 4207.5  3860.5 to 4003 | 1.68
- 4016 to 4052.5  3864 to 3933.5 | 1.90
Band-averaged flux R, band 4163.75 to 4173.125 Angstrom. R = 5.82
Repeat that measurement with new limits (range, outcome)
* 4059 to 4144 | 6.1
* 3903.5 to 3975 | 3.5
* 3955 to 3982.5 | 3.49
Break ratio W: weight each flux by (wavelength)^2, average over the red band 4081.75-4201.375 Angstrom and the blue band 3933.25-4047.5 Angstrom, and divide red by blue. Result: 1.26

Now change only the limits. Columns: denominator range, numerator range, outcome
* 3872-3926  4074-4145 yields 1.67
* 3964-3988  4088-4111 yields 1.69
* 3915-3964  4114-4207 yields 1.89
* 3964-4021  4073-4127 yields 1.23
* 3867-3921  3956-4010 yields 1.23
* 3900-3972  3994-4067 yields 1.90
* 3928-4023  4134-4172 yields 1.41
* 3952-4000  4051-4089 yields 1.47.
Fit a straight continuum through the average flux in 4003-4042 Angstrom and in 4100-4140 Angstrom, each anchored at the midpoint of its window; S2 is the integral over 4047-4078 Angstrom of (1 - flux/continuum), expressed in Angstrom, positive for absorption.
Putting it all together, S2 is 1.9 Angstrom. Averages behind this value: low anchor 6.76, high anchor 6.09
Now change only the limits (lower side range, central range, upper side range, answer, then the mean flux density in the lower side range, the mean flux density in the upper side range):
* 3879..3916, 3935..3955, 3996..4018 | 5.7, 4.13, 6.41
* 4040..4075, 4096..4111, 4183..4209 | 1.1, 6.2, 6.04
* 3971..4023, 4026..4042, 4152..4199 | -2.7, 5.8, 5.98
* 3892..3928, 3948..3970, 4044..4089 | 6.2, 4.34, 6.14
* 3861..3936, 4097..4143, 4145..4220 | -3.9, 3.68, 6.07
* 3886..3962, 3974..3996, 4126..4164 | -4.4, 3.86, 5.98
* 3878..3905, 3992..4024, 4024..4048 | -2.0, 3.87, 6.58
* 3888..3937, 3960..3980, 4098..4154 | 6.4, 3.81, 5.95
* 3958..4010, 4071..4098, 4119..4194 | -4.1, 4.67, 5.99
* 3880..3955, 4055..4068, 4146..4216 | -2.7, 3.78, 6.02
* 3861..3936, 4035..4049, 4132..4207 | -4.9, 3.68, 5.92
